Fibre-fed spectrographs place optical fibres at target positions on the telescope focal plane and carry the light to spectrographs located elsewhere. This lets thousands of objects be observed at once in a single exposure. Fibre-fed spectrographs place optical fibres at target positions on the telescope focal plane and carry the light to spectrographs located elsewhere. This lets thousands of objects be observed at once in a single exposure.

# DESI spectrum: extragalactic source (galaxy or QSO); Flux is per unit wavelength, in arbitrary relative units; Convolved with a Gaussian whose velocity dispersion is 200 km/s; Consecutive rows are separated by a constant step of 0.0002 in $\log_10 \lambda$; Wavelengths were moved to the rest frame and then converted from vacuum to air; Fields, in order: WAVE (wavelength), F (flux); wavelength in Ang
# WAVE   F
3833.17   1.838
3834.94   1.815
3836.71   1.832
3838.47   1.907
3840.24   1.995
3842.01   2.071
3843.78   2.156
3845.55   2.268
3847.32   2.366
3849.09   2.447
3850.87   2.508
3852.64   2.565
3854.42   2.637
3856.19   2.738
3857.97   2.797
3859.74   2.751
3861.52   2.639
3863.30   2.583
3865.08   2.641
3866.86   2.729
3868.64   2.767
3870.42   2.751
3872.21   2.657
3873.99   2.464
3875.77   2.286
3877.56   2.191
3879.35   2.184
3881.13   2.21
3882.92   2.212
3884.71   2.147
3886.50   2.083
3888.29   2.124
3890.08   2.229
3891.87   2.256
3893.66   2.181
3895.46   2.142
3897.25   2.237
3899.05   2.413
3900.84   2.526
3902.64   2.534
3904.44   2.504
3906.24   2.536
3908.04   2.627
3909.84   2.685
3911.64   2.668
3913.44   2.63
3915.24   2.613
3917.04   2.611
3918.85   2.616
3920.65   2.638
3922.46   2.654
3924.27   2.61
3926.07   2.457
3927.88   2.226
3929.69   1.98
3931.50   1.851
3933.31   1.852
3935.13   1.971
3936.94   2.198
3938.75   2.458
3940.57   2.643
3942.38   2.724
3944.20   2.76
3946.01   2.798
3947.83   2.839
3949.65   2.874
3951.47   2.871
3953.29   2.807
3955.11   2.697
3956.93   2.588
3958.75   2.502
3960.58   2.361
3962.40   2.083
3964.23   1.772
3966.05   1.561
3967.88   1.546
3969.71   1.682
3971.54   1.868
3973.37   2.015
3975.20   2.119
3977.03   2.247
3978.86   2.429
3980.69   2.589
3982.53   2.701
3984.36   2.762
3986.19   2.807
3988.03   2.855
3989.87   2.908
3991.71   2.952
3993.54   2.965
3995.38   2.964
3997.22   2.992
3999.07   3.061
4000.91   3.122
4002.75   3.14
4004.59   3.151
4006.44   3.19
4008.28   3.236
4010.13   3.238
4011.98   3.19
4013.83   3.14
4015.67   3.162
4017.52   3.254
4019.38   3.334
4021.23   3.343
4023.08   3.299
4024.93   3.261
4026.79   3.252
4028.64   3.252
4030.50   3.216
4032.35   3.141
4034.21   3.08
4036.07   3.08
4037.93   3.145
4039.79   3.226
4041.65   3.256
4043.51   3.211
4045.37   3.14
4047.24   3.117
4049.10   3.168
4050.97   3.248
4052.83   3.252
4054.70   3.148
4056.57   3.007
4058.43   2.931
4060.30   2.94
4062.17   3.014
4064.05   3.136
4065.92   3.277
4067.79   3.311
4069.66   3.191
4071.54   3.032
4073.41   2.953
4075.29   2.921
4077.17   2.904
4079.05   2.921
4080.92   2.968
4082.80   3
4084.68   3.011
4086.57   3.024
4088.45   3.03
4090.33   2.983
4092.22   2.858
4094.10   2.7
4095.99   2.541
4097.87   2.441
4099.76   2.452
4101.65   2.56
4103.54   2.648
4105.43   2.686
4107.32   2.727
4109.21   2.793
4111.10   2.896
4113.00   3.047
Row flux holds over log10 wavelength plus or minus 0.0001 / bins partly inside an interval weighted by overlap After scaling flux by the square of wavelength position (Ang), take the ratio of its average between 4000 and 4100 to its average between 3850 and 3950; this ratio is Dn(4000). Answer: 1.3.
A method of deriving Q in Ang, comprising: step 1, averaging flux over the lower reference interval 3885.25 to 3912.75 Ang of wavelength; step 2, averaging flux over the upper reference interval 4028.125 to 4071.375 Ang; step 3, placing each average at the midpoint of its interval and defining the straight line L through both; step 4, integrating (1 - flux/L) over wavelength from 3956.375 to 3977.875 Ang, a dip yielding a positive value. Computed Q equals 5.6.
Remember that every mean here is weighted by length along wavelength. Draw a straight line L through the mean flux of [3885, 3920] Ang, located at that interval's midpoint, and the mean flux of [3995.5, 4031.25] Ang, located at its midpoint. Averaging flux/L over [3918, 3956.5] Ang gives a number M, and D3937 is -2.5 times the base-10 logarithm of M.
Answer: 0.071 mag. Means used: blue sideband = 2.43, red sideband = 3.2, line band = 2.5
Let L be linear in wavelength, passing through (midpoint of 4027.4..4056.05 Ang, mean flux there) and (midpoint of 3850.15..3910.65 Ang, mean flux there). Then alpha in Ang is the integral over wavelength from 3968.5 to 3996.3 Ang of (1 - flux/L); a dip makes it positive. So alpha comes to 3.8 Ang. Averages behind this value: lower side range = 2.46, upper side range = 3.18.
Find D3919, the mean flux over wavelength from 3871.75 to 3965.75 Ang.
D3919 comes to 2.41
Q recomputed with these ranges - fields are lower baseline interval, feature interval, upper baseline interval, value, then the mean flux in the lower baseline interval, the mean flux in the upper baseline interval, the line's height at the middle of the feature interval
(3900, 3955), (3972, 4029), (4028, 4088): -2.0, 2.53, 3.1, 2.85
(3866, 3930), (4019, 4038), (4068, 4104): -3.4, 2.43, 2.86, 2.73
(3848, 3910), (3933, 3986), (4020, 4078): 7.8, 2.45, 3.14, 2.78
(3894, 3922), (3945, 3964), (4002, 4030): 1.4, 2.53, 3.23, 2.83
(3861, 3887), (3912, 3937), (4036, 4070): 2.6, 2.44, 3.15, 2.64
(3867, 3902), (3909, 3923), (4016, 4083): -0.9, 2.33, 3.14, 2.48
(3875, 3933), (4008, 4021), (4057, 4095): -2.1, 2.37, 3.01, 2.78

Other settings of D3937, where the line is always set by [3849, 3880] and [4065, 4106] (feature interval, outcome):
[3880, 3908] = 0.14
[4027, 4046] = -0.13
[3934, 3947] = 0.08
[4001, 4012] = -0.15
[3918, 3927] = 0.03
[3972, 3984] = 0.16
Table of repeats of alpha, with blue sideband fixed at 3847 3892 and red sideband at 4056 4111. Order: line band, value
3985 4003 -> -1.67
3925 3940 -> 2.60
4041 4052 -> -1.44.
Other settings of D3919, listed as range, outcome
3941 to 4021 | 2.7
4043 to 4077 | 3.1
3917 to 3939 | 2.3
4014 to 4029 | 3.26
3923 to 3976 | 2.3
